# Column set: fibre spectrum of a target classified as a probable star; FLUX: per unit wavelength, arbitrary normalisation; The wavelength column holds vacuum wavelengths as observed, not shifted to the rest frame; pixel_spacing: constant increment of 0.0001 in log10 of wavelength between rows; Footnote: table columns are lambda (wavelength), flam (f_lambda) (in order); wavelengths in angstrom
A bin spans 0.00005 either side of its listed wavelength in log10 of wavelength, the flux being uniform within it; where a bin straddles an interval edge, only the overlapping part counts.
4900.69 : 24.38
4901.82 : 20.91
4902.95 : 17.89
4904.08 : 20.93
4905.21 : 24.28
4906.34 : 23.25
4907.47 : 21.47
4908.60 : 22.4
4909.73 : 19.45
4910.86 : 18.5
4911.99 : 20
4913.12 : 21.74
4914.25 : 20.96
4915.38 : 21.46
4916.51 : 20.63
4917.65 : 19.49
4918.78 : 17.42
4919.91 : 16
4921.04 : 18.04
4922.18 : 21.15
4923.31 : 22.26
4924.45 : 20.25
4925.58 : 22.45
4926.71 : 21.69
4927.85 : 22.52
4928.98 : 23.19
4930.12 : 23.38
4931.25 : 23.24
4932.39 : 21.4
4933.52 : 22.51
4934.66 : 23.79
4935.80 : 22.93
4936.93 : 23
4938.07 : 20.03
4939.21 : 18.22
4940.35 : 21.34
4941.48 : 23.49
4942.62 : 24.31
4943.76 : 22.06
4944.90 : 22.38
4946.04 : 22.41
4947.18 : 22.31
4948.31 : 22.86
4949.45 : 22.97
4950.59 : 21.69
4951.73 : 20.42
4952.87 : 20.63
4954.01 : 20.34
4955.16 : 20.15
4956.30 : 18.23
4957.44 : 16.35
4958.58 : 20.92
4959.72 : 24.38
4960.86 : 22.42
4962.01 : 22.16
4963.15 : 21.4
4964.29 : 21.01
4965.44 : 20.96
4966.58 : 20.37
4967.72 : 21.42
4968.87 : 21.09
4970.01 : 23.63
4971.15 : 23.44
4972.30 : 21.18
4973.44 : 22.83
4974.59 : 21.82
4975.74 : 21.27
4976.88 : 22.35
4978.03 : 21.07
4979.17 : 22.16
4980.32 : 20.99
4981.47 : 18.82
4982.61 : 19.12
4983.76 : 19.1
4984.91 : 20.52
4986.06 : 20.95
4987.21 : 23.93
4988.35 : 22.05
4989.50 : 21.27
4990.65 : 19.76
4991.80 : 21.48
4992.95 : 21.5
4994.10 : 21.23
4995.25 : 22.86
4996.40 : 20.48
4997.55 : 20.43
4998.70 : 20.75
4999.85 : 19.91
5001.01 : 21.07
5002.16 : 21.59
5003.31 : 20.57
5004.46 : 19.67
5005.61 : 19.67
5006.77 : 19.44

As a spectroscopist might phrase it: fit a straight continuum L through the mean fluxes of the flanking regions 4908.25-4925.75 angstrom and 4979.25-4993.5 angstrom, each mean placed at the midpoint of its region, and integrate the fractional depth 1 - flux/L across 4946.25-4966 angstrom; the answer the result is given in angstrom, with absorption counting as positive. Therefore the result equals -0.6 angstrom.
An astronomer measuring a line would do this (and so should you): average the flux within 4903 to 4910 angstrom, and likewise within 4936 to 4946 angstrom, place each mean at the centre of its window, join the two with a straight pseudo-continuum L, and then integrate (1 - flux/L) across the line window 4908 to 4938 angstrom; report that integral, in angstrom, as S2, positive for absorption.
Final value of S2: 1.0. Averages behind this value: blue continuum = 21.8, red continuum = 21.9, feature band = 21.1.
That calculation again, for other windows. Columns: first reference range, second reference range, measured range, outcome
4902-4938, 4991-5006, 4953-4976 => -0.3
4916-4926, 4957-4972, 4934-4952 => -1.3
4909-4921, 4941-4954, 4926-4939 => -0.9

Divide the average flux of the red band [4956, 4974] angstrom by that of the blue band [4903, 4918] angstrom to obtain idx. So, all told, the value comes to 1.02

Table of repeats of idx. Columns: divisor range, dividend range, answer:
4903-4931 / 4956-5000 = 1.01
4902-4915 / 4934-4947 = 1.06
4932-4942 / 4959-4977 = 1.00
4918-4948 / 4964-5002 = 0.98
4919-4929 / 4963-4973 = 1.05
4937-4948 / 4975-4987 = 0.95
